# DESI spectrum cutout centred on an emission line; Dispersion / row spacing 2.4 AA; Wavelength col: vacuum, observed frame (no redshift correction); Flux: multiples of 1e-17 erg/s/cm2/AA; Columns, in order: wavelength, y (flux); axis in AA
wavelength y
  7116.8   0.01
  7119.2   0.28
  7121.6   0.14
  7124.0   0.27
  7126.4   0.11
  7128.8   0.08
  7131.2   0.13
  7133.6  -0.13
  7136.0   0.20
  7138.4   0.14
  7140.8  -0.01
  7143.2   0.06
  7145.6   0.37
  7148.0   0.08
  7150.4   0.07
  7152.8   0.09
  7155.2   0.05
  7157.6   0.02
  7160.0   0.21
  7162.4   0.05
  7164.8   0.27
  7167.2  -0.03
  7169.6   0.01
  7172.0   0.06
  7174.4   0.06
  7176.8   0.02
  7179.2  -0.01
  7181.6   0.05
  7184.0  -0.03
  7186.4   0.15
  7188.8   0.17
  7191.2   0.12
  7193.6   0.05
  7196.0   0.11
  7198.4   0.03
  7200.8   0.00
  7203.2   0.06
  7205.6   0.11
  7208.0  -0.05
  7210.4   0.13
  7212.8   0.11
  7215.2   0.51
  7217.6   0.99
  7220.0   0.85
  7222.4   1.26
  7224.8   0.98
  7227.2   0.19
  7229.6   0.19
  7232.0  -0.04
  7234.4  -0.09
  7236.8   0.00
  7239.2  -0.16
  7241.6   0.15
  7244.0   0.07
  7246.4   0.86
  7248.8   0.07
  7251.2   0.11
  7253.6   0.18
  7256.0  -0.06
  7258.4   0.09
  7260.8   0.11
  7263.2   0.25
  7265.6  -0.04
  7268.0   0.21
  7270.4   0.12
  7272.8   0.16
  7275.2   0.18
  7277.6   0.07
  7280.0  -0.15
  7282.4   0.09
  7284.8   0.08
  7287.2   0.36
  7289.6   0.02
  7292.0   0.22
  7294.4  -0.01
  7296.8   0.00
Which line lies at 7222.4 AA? [O II] 3727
